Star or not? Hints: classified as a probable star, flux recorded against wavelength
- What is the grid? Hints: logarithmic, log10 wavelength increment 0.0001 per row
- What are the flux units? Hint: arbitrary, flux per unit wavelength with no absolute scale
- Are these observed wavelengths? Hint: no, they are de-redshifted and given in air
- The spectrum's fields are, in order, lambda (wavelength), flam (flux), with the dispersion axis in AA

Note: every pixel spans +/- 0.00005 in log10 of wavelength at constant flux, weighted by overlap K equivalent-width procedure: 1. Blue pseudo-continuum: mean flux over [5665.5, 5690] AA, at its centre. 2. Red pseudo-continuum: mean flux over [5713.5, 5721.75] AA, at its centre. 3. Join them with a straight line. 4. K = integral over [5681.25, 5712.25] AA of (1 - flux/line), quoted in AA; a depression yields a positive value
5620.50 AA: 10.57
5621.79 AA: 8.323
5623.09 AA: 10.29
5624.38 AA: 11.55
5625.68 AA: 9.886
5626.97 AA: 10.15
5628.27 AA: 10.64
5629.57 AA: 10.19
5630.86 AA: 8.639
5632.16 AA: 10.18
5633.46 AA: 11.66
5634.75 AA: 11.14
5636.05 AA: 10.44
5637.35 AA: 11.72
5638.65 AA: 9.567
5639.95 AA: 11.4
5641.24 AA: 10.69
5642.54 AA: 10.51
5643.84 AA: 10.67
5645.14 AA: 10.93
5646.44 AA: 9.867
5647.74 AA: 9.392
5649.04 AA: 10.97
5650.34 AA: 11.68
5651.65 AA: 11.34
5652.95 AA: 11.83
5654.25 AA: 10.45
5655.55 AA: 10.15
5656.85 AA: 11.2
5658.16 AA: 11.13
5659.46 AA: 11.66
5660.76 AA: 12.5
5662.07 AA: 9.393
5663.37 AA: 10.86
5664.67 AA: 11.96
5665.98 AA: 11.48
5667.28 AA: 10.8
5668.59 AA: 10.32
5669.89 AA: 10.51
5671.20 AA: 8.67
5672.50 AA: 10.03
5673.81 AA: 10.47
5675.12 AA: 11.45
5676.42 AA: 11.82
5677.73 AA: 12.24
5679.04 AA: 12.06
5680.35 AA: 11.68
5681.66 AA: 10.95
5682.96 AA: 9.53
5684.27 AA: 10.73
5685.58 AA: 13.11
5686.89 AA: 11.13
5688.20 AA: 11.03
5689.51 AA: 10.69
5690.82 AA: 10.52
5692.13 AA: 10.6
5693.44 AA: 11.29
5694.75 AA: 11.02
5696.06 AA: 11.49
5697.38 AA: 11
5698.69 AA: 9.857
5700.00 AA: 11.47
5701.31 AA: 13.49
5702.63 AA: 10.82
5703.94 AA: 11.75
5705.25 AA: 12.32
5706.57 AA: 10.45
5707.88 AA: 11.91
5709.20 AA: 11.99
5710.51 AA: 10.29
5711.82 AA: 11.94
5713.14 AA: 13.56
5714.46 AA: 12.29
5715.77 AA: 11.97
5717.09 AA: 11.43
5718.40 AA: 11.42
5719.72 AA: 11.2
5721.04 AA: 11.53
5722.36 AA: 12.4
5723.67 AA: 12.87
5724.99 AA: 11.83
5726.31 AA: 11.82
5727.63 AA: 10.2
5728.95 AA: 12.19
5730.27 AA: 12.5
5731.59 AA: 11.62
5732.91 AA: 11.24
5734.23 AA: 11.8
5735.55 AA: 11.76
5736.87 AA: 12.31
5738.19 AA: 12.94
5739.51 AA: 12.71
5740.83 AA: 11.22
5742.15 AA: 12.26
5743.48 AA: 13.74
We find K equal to 0.3 AA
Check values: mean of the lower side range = 11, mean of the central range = 11.2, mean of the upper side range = 11.7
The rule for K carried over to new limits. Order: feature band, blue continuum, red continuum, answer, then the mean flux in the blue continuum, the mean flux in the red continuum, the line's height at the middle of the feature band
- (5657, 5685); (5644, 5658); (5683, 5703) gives -0.02 AA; 10.8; 11.2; 11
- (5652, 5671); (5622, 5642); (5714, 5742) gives -0.09 AA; 10.5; 11.9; 10.9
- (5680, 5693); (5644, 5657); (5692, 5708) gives 0.24 AA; 10.8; 11.3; 11.2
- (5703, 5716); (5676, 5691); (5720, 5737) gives -0.24 AA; 11.3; 11.8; 11.6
